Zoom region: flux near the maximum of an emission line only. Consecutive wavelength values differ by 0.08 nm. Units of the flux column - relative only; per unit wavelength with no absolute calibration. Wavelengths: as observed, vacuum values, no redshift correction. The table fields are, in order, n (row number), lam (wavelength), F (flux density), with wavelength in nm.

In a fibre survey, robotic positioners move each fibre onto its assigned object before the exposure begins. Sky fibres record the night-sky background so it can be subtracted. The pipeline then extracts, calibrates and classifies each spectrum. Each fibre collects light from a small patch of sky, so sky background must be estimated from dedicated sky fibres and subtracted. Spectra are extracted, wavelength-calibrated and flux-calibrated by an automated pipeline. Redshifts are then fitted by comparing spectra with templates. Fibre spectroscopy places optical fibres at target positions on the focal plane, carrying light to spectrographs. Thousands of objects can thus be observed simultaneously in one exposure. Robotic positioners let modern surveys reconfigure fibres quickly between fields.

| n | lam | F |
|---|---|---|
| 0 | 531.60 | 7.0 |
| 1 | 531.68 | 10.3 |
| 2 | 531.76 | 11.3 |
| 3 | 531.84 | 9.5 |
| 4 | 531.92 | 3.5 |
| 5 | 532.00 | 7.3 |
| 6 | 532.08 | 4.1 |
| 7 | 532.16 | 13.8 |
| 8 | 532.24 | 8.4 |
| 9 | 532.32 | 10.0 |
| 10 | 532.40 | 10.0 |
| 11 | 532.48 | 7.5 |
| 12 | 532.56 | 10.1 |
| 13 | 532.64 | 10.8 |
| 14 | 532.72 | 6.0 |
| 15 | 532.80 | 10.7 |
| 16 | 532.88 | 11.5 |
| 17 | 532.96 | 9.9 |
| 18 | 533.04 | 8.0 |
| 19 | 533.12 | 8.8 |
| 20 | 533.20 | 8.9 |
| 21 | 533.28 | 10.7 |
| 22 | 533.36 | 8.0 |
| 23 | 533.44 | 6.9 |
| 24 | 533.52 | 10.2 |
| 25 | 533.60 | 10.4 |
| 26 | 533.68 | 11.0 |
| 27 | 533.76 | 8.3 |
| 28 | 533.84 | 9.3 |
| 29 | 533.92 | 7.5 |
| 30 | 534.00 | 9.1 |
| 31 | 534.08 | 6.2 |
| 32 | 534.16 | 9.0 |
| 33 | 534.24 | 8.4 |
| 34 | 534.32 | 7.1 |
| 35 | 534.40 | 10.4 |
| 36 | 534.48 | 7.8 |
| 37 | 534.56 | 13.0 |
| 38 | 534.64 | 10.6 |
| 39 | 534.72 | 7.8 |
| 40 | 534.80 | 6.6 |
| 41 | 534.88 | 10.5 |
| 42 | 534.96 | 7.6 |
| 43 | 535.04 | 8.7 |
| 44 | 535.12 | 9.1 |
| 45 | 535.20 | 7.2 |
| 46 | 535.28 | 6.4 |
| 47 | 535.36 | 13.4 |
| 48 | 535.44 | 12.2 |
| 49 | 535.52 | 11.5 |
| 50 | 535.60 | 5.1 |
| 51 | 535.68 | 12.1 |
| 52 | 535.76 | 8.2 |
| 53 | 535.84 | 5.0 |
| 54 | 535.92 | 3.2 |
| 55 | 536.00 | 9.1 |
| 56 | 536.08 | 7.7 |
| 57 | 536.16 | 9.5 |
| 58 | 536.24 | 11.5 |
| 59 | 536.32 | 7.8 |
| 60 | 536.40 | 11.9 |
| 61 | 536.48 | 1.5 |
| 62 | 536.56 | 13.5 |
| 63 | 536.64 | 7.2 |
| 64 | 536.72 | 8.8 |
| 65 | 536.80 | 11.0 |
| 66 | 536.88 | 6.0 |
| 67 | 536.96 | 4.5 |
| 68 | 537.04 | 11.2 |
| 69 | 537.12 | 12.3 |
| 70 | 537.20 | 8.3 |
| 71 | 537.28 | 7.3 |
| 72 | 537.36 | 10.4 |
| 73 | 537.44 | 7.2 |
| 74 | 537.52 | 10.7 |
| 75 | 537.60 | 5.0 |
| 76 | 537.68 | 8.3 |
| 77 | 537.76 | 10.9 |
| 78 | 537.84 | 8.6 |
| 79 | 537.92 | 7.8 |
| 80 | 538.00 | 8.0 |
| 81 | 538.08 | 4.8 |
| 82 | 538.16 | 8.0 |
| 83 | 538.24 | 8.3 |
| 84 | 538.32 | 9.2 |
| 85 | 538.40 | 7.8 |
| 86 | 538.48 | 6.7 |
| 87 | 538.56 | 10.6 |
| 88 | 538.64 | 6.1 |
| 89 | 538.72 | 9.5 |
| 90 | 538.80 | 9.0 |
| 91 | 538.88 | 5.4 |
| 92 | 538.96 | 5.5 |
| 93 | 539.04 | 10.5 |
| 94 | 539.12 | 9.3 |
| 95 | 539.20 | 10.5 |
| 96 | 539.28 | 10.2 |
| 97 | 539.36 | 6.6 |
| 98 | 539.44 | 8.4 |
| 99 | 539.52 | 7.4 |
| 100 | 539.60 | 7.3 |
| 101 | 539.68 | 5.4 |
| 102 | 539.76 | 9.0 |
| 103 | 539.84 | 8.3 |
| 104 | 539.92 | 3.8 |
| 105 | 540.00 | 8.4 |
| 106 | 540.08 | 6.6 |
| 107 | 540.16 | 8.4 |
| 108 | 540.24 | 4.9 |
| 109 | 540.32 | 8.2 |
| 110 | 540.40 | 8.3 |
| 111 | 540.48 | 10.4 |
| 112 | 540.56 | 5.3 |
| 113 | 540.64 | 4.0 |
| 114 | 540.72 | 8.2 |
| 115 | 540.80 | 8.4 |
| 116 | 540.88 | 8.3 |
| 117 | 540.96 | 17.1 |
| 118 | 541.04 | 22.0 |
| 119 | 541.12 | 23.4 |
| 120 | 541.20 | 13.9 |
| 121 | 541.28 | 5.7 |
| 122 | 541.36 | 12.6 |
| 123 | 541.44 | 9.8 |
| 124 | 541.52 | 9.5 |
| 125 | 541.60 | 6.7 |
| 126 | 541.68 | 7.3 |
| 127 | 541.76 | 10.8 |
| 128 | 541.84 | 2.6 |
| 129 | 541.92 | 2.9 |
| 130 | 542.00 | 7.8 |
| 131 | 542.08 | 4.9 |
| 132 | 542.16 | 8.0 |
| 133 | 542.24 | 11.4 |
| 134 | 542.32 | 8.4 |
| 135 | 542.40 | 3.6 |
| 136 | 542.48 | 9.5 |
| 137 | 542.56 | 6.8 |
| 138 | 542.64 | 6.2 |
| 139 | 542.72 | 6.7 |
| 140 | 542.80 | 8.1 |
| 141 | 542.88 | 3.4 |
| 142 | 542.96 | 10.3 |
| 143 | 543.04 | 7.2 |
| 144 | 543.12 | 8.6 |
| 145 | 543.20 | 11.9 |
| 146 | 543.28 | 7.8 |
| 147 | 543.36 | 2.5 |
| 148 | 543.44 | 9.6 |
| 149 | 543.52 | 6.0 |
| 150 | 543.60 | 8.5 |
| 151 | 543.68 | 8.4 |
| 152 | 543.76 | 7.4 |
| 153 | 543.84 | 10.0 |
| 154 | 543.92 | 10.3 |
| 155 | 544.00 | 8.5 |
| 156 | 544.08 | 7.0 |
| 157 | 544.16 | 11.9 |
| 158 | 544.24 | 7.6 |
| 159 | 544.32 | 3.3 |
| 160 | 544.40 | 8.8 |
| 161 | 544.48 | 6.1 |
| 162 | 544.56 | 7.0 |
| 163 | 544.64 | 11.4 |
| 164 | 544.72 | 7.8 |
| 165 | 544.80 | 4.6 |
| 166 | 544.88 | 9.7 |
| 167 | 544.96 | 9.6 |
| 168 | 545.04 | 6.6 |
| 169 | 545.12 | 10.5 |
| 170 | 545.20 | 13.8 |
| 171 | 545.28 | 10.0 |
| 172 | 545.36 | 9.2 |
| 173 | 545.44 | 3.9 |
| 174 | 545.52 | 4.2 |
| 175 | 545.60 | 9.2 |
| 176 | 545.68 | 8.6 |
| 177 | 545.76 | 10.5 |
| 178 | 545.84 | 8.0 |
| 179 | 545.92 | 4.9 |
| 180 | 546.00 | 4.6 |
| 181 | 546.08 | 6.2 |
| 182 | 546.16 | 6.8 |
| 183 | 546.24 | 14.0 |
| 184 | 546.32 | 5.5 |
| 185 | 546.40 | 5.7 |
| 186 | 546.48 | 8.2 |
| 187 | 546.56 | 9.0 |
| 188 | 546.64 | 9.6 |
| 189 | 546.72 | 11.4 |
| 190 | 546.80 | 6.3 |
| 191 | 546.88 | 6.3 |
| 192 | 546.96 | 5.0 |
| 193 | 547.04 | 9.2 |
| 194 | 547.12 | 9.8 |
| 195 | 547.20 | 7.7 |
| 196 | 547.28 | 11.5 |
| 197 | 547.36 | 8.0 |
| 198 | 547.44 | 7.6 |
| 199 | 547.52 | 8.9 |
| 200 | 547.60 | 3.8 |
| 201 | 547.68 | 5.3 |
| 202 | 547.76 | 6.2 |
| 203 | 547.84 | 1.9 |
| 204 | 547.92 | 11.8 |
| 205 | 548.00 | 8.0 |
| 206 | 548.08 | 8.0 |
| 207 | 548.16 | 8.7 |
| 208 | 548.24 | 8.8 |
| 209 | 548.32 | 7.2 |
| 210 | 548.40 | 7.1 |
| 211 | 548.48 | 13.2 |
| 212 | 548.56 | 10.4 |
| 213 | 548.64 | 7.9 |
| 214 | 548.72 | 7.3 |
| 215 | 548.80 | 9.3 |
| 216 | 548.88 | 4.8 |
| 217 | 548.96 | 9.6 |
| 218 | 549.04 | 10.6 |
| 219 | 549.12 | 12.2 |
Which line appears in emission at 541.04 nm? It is H-beta 4861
